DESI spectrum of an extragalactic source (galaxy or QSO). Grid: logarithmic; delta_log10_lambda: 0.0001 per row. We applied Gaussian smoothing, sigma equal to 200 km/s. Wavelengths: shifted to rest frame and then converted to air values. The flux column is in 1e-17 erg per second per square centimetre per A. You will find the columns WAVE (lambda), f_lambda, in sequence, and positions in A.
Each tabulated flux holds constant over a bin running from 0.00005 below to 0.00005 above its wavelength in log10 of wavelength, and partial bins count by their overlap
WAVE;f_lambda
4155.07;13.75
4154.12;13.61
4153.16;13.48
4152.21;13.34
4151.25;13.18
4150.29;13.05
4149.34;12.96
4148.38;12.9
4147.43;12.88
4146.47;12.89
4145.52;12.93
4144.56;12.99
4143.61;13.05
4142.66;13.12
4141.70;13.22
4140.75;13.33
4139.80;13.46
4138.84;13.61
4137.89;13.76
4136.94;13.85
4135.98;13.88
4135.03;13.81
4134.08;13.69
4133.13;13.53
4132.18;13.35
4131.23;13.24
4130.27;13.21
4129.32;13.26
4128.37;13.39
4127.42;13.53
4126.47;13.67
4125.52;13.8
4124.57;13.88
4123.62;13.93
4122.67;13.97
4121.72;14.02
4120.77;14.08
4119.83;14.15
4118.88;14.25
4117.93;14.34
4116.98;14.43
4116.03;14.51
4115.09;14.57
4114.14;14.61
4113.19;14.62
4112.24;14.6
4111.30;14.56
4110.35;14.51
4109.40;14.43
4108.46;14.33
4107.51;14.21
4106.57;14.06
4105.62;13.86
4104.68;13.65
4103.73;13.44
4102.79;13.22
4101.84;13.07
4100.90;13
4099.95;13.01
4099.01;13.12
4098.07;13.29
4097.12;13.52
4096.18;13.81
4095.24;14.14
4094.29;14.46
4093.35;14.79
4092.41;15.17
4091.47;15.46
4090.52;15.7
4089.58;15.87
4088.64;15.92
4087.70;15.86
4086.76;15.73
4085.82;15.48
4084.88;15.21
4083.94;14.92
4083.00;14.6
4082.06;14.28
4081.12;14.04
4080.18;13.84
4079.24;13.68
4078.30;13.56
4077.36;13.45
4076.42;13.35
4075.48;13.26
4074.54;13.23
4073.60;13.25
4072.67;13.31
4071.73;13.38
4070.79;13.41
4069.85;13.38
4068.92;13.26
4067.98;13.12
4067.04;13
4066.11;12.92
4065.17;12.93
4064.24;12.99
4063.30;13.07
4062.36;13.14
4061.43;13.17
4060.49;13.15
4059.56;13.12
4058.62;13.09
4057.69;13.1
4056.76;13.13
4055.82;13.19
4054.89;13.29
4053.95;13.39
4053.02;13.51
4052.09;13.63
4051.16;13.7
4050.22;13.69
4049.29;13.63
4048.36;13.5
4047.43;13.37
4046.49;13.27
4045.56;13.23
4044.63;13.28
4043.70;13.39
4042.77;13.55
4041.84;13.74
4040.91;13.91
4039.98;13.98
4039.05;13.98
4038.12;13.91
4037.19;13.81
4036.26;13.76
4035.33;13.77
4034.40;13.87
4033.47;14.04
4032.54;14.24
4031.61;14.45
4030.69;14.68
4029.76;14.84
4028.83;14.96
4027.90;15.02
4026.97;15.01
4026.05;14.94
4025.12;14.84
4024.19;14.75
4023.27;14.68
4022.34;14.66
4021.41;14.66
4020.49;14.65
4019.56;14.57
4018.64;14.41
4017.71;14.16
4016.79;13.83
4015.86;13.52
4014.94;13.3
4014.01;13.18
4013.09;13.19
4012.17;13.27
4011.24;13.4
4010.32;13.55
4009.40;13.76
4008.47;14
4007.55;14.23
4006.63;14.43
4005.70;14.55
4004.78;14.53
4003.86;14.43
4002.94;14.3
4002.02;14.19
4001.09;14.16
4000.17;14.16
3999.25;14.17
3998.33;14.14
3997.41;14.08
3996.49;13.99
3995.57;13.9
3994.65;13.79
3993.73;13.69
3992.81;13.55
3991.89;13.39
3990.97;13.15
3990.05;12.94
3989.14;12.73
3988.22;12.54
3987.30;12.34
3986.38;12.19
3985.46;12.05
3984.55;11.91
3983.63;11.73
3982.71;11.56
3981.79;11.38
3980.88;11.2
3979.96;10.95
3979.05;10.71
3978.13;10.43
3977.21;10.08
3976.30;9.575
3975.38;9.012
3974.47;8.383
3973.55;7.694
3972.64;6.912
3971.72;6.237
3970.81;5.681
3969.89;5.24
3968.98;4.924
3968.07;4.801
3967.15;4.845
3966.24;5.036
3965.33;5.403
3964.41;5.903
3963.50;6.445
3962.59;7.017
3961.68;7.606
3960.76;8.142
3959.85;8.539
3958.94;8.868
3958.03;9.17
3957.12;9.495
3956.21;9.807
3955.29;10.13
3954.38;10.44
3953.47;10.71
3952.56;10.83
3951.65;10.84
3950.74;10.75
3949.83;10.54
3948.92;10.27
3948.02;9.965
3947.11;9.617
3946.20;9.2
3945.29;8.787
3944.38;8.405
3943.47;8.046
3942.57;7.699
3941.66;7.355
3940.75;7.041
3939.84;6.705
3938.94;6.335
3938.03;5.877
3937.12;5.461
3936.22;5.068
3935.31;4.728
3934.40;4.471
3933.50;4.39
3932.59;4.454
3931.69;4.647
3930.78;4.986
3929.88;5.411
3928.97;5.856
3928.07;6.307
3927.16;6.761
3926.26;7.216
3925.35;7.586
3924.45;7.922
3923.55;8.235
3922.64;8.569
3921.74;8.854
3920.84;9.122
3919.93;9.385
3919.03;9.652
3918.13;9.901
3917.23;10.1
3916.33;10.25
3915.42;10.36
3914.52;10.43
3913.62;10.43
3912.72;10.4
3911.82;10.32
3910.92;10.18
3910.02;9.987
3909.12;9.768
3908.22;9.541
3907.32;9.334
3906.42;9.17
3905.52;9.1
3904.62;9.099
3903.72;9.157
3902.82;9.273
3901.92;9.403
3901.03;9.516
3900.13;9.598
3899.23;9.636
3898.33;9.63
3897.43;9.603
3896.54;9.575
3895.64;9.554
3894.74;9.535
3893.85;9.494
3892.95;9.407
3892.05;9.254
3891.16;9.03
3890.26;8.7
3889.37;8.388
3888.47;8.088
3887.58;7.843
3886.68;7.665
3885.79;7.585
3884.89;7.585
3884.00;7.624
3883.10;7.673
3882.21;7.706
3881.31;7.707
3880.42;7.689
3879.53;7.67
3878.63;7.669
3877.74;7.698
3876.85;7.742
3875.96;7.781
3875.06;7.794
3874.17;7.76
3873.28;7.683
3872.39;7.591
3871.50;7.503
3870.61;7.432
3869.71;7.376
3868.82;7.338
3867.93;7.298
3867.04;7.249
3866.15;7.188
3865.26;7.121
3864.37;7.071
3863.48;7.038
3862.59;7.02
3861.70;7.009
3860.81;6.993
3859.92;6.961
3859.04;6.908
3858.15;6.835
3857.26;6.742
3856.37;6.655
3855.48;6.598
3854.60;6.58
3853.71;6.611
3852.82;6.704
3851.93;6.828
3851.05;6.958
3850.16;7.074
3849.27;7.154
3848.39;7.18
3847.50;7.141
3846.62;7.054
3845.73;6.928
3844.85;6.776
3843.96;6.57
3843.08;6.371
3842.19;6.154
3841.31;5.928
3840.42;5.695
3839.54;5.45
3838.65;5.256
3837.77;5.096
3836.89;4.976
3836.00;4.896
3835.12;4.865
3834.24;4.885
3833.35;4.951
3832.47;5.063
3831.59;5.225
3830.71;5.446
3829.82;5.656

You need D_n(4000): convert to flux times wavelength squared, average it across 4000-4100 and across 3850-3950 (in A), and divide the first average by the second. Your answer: 1.89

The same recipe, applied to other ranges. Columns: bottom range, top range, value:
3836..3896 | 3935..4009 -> 1.47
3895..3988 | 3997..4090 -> 1.71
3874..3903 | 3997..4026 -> 1.77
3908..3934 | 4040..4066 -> 1.72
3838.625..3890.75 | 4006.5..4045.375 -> 2.13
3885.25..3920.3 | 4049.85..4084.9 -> 1.55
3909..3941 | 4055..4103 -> 1.95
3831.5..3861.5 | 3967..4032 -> 2.16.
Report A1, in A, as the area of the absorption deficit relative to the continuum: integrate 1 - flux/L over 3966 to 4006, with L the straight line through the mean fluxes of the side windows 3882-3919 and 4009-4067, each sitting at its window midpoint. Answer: 3.2 A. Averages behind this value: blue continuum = 9.26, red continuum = 13.8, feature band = 11.2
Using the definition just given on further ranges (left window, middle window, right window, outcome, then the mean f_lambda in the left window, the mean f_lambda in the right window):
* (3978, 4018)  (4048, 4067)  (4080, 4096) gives 1.5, 13.2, 15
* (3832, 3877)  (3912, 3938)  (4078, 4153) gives 3.1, 6.66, 14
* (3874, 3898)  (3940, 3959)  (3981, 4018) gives 3.0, 8.3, 13.4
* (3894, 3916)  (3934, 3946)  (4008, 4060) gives 4.6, 9.69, 13.9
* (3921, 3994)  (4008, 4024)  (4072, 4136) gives -4.7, 8.54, 14.1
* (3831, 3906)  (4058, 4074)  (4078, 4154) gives -0.7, 7.41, 13.9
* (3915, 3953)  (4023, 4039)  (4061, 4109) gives -3.7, 7.81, 13.9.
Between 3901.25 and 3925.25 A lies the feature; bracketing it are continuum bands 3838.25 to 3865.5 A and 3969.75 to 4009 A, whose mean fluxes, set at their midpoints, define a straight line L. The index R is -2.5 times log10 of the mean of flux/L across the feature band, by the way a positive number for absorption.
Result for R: -0.05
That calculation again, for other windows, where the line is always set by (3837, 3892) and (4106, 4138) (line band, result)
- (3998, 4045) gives -0.241 mag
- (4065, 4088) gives -0.086 mag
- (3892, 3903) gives -0.183 mag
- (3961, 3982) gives 0.303 mag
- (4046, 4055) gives -0.119 mag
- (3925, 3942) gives 0.476 mag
